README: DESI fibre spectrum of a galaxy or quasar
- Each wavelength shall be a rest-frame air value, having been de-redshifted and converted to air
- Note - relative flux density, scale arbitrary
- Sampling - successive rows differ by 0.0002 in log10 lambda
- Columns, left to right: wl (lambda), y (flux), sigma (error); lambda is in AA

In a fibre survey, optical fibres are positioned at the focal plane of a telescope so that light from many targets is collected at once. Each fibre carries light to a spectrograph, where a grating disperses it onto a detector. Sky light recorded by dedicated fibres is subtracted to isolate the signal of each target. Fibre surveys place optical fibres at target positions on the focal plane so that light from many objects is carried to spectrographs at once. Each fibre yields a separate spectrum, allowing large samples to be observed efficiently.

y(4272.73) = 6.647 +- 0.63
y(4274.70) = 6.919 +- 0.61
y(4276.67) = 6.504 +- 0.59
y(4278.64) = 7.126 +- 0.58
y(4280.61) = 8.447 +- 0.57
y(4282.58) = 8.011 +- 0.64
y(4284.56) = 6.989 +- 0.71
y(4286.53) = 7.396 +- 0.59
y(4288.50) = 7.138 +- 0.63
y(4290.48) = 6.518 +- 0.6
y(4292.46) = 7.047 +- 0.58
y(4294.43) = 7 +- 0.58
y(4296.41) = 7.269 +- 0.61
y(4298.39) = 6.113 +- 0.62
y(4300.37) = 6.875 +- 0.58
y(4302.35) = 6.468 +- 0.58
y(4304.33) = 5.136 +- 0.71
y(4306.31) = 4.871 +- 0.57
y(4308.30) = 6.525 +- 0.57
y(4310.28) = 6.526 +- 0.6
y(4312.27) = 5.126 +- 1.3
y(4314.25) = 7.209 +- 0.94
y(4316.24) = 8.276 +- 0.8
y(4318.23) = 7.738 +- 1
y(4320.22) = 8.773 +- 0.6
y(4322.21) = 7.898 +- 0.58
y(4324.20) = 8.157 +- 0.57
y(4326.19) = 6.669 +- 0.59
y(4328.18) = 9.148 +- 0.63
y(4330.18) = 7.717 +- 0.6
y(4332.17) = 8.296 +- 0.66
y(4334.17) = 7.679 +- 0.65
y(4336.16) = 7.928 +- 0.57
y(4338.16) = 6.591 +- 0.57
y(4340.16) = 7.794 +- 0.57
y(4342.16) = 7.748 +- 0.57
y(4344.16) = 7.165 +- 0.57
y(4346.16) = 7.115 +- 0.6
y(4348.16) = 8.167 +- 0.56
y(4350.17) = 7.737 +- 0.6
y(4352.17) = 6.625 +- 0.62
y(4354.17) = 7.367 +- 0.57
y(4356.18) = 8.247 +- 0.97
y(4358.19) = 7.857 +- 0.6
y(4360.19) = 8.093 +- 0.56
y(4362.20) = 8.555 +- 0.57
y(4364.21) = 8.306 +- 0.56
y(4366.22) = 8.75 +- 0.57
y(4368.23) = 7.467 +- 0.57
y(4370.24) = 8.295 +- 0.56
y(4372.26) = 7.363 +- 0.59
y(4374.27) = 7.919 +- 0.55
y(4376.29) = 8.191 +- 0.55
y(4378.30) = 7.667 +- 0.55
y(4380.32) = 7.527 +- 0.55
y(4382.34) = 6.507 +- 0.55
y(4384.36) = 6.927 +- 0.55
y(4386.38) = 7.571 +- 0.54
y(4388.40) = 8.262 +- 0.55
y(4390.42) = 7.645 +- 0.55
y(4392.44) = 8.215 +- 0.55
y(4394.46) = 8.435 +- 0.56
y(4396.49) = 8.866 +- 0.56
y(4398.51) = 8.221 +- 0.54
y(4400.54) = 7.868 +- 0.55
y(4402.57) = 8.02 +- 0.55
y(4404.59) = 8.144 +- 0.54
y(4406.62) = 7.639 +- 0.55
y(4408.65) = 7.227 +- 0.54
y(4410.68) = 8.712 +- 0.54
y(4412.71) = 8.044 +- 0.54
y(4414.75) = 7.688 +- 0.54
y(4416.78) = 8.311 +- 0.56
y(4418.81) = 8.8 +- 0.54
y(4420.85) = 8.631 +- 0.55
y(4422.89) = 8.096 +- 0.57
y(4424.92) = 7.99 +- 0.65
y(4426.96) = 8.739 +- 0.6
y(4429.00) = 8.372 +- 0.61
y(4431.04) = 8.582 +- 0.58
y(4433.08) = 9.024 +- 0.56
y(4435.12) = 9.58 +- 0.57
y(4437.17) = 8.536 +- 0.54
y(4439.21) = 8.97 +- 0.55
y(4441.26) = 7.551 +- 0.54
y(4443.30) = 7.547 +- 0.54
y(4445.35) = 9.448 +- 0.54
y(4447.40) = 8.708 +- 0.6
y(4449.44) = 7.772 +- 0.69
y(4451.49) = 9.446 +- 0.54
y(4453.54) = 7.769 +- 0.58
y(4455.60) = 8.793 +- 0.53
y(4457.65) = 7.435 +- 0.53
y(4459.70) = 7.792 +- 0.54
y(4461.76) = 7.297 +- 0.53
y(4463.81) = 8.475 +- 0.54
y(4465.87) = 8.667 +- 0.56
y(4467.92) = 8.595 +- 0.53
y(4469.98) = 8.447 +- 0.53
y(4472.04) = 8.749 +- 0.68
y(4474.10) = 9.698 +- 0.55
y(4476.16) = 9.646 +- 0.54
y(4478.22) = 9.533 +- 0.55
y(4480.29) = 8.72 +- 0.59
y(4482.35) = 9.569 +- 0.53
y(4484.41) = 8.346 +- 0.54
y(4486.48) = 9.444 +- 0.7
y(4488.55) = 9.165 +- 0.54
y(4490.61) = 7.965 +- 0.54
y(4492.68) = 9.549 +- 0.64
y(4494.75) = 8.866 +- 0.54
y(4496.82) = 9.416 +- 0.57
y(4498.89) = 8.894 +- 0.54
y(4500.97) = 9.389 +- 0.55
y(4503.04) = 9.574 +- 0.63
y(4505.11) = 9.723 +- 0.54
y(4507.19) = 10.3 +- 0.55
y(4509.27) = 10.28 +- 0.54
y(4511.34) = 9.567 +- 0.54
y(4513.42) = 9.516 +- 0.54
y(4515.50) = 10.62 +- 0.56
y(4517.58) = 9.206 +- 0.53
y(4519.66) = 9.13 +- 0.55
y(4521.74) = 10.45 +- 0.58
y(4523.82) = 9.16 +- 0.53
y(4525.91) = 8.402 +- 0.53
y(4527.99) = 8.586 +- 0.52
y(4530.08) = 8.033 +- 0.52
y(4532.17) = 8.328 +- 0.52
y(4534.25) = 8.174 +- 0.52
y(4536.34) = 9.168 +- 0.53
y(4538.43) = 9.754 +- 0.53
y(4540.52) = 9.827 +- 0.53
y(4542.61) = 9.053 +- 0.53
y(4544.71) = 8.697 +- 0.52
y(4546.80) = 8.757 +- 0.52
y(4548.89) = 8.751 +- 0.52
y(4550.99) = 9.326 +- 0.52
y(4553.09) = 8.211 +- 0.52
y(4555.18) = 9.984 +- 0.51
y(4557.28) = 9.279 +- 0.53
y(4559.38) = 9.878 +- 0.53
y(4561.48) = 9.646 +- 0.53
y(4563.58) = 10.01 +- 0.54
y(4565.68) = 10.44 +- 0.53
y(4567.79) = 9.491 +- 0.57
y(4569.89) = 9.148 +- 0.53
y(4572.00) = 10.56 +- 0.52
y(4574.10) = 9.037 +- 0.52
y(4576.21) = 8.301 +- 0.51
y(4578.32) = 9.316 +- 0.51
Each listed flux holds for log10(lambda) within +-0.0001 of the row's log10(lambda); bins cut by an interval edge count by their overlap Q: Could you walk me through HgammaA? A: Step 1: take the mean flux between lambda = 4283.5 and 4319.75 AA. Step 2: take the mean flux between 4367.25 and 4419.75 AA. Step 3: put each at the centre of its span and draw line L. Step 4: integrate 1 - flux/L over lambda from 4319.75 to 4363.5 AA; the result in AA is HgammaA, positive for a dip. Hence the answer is -3.4 AA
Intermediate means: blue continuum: 6.71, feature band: 7.78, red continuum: 7.9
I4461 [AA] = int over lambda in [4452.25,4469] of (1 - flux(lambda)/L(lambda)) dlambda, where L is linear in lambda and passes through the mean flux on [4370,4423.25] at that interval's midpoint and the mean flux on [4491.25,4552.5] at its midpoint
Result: 0.9 AA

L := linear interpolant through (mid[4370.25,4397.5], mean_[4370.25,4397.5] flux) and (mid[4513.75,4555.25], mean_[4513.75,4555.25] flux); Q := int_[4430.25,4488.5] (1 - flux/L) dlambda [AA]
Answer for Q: -1.6 AA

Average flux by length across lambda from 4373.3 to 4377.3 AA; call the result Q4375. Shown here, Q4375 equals 8.06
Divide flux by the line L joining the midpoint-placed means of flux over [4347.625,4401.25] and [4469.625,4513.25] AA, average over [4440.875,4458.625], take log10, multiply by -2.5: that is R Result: 0.06 mag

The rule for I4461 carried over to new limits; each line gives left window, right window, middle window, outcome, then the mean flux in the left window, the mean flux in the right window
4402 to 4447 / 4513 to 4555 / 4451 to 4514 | -1.75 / 8.36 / 9.07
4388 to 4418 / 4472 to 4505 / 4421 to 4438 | -0.37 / 8.09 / 9.19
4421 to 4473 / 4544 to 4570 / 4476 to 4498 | -0.81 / 8.42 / 9.37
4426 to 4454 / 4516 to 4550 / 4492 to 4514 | -1.71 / 8.59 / 8.99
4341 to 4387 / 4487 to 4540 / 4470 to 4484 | -0.53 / 7.7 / 9.26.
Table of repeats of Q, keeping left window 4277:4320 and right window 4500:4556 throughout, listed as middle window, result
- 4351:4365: -0.7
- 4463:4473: 0.1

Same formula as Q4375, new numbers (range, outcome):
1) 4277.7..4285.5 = 7.65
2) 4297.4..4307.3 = 5.9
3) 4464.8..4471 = 8.57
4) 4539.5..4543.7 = 9.42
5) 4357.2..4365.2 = 8.21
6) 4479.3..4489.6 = 9.05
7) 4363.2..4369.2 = 8.18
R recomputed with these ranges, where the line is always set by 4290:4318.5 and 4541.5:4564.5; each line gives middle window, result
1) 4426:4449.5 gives -0.080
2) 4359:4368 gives -0.161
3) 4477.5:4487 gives -0.076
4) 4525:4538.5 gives 0.055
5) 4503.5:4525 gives -0.113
